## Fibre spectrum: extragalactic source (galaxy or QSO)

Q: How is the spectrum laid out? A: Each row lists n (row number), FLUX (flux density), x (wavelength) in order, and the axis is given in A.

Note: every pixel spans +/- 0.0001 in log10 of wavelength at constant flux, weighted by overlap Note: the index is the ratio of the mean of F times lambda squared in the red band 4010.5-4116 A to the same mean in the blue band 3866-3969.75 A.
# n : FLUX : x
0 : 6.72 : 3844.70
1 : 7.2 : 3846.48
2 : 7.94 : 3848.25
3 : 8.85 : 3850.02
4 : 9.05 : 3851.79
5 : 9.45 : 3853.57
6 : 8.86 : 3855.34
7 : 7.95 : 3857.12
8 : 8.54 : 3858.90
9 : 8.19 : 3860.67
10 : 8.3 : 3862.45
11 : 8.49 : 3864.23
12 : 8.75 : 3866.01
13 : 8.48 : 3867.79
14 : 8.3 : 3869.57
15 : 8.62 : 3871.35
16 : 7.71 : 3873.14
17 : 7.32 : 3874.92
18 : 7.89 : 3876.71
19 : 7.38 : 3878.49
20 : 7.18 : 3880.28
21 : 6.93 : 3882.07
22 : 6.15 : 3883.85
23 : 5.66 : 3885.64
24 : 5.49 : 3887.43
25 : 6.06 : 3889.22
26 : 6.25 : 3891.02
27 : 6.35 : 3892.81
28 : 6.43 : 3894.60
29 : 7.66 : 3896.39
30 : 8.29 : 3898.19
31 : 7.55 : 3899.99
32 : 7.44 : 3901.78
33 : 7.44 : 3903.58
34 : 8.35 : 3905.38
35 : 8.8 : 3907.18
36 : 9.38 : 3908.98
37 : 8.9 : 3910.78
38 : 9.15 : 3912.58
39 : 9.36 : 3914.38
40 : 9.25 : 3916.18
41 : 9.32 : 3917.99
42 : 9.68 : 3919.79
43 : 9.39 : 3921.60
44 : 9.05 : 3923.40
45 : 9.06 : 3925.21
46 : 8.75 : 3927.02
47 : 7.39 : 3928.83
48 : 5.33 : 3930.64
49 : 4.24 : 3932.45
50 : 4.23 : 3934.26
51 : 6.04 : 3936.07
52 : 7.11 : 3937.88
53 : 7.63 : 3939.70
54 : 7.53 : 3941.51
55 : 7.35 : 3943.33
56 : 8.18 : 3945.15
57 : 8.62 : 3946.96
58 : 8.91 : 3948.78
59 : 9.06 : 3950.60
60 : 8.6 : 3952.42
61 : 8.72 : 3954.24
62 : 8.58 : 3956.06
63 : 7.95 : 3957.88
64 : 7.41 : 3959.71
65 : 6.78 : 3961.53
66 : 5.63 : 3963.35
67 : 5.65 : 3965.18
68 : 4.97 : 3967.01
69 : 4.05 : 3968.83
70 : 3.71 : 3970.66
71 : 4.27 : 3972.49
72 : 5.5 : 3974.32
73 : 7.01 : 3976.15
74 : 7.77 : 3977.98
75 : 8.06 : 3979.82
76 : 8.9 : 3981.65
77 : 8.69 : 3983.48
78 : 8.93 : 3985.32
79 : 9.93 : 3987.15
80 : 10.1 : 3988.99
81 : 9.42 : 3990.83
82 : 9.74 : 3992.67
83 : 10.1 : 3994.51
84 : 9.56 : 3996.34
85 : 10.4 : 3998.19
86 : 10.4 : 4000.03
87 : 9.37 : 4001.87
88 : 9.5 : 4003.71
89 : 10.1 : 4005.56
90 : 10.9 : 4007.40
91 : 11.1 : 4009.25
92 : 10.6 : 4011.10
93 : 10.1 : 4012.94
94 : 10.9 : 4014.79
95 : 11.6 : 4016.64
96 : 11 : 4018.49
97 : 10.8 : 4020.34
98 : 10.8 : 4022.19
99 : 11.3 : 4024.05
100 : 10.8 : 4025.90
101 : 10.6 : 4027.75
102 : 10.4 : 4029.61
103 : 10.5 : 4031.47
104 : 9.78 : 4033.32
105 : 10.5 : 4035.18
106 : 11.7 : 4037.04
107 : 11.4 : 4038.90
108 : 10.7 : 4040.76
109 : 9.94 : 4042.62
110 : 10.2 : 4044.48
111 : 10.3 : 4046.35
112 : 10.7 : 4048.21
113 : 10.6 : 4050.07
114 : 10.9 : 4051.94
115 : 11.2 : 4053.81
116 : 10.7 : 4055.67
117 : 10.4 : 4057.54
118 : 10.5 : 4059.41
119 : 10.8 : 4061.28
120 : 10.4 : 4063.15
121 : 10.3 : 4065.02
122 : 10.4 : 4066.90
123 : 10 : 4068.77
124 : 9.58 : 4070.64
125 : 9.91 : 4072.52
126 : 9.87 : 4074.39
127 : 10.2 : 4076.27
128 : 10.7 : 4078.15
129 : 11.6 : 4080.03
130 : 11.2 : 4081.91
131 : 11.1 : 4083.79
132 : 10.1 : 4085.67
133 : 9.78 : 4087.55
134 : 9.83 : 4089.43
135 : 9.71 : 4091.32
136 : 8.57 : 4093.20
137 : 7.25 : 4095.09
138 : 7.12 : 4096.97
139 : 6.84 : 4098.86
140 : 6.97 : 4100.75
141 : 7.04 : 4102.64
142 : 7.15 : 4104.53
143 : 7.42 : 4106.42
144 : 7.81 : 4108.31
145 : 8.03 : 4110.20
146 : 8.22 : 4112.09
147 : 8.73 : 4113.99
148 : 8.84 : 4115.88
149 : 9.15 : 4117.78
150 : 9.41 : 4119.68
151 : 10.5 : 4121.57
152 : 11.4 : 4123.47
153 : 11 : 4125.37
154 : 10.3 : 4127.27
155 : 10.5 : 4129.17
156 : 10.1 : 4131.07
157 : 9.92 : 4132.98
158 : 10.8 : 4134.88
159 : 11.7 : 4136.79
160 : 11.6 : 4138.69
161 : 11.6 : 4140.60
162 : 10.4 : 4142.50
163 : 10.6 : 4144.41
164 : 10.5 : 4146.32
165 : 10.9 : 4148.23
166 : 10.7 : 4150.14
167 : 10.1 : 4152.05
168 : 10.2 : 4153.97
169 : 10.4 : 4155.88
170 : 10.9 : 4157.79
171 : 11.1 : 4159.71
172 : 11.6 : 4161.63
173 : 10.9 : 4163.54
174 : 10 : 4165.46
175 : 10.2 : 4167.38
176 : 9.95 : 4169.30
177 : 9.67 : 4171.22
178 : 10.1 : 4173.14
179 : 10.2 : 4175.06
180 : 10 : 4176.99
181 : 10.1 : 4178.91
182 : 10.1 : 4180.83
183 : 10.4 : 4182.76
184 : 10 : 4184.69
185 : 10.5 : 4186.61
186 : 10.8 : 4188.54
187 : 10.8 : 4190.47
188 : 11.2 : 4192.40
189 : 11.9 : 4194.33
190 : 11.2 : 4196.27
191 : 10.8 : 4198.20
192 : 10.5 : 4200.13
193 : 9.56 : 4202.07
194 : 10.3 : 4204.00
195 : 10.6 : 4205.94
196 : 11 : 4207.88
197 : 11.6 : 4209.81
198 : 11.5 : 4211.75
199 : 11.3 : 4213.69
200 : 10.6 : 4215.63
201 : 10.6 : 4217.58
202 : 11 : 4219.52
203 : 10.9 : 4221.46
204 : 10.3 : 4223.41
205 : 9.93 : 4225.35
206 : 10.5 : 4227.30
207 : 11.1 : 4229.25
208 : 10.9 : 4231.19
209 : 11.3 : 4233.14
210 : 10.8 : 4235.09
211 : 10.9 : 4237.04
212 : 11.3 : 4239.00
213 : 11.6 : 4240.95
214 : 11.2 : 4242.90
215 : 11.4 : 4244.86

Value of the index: 1.41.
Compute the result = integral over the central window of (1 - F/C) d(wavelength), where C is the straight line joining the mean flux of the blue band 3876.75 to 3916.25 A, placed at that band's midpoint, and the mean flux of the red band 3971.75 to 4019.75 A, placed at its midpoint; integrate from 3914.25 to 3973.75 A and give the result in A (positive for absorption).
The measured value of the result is 7.6 A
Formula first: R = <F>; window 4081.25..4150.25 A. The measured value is 9.52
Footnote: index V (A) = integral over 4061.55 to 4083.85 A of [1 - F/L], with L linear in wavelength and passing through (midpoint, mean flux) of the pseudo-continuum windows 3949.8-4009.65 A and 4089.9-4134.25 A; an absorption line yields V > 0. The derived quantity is -4.6 A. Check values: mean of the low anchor 8.19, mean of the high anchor 8.81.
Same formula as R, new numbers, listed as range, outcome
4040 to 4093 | 10.4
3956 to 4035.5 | 8.96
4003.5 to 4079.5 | 10.6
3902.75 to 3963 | 8.02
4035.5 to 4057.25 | 10.7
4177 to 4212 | 10.7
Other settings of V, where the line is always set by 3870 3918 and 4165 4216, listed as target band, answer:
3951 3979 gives 6.1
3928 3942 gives 3.3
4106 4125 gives 1.5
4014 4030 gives -3.7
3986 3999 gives -1.9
